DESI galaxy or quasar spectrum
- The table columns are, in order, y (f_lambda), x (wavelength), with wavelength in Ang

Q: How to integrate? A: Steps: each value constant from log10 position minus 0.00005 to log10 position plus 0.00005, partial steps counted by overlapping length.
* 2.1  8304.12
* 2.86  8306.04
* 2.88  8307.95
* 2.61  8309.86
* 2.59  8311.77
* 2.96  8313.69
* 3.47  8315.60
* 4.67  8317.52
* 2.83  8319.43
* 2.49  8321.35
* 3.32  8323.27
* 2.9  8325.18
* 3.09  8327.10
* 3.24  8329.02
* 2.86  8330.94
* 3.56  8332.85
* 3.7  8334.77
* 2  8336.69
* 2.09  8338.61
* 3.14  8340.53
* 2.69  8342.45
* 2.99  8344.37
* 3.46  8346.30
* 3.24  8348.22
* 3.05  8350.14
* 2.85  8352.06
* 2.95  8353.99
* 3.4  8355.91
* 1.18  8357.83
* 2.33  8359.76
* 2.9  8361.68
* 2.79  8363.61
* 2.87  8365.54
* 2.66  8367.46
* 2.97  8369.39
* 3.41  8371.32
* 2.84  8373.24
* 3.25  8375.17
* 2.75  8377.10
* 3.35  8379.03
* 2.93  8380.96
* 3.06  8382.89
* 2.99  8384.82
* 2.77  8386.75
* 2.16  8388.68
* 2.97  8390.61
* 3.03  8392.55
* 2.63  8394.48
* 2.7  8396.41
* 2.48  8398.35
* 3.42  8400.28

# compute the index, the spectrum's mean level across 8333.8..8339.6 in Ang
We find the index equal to 2.6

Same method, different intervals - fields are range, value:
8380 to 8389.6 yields 2.79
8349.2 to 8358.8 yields 2.68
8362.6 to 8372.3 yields 2.94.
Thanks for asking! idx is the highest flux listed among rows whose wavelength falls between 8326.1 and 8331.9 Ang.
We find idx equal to 3.24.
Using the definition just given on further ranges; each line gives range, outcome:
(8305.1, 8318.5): 4.67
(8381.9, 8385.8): 3.06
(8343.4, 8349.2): 3.46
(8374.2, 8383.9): 3.35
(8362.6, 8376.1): 3.41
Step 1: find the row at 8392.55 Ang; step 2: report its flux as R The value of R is 3.03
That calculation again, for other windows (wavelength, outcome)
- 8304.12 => 2.1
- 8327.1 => 3.09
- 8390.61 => 2.97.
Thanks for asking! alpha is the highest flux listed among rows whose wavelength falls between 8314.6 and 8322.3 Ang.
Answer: 4.67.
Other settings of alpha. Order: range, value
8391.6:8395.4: 3.03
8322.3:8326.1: 3.32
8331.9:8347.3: 3.7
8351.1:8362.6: 3.4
